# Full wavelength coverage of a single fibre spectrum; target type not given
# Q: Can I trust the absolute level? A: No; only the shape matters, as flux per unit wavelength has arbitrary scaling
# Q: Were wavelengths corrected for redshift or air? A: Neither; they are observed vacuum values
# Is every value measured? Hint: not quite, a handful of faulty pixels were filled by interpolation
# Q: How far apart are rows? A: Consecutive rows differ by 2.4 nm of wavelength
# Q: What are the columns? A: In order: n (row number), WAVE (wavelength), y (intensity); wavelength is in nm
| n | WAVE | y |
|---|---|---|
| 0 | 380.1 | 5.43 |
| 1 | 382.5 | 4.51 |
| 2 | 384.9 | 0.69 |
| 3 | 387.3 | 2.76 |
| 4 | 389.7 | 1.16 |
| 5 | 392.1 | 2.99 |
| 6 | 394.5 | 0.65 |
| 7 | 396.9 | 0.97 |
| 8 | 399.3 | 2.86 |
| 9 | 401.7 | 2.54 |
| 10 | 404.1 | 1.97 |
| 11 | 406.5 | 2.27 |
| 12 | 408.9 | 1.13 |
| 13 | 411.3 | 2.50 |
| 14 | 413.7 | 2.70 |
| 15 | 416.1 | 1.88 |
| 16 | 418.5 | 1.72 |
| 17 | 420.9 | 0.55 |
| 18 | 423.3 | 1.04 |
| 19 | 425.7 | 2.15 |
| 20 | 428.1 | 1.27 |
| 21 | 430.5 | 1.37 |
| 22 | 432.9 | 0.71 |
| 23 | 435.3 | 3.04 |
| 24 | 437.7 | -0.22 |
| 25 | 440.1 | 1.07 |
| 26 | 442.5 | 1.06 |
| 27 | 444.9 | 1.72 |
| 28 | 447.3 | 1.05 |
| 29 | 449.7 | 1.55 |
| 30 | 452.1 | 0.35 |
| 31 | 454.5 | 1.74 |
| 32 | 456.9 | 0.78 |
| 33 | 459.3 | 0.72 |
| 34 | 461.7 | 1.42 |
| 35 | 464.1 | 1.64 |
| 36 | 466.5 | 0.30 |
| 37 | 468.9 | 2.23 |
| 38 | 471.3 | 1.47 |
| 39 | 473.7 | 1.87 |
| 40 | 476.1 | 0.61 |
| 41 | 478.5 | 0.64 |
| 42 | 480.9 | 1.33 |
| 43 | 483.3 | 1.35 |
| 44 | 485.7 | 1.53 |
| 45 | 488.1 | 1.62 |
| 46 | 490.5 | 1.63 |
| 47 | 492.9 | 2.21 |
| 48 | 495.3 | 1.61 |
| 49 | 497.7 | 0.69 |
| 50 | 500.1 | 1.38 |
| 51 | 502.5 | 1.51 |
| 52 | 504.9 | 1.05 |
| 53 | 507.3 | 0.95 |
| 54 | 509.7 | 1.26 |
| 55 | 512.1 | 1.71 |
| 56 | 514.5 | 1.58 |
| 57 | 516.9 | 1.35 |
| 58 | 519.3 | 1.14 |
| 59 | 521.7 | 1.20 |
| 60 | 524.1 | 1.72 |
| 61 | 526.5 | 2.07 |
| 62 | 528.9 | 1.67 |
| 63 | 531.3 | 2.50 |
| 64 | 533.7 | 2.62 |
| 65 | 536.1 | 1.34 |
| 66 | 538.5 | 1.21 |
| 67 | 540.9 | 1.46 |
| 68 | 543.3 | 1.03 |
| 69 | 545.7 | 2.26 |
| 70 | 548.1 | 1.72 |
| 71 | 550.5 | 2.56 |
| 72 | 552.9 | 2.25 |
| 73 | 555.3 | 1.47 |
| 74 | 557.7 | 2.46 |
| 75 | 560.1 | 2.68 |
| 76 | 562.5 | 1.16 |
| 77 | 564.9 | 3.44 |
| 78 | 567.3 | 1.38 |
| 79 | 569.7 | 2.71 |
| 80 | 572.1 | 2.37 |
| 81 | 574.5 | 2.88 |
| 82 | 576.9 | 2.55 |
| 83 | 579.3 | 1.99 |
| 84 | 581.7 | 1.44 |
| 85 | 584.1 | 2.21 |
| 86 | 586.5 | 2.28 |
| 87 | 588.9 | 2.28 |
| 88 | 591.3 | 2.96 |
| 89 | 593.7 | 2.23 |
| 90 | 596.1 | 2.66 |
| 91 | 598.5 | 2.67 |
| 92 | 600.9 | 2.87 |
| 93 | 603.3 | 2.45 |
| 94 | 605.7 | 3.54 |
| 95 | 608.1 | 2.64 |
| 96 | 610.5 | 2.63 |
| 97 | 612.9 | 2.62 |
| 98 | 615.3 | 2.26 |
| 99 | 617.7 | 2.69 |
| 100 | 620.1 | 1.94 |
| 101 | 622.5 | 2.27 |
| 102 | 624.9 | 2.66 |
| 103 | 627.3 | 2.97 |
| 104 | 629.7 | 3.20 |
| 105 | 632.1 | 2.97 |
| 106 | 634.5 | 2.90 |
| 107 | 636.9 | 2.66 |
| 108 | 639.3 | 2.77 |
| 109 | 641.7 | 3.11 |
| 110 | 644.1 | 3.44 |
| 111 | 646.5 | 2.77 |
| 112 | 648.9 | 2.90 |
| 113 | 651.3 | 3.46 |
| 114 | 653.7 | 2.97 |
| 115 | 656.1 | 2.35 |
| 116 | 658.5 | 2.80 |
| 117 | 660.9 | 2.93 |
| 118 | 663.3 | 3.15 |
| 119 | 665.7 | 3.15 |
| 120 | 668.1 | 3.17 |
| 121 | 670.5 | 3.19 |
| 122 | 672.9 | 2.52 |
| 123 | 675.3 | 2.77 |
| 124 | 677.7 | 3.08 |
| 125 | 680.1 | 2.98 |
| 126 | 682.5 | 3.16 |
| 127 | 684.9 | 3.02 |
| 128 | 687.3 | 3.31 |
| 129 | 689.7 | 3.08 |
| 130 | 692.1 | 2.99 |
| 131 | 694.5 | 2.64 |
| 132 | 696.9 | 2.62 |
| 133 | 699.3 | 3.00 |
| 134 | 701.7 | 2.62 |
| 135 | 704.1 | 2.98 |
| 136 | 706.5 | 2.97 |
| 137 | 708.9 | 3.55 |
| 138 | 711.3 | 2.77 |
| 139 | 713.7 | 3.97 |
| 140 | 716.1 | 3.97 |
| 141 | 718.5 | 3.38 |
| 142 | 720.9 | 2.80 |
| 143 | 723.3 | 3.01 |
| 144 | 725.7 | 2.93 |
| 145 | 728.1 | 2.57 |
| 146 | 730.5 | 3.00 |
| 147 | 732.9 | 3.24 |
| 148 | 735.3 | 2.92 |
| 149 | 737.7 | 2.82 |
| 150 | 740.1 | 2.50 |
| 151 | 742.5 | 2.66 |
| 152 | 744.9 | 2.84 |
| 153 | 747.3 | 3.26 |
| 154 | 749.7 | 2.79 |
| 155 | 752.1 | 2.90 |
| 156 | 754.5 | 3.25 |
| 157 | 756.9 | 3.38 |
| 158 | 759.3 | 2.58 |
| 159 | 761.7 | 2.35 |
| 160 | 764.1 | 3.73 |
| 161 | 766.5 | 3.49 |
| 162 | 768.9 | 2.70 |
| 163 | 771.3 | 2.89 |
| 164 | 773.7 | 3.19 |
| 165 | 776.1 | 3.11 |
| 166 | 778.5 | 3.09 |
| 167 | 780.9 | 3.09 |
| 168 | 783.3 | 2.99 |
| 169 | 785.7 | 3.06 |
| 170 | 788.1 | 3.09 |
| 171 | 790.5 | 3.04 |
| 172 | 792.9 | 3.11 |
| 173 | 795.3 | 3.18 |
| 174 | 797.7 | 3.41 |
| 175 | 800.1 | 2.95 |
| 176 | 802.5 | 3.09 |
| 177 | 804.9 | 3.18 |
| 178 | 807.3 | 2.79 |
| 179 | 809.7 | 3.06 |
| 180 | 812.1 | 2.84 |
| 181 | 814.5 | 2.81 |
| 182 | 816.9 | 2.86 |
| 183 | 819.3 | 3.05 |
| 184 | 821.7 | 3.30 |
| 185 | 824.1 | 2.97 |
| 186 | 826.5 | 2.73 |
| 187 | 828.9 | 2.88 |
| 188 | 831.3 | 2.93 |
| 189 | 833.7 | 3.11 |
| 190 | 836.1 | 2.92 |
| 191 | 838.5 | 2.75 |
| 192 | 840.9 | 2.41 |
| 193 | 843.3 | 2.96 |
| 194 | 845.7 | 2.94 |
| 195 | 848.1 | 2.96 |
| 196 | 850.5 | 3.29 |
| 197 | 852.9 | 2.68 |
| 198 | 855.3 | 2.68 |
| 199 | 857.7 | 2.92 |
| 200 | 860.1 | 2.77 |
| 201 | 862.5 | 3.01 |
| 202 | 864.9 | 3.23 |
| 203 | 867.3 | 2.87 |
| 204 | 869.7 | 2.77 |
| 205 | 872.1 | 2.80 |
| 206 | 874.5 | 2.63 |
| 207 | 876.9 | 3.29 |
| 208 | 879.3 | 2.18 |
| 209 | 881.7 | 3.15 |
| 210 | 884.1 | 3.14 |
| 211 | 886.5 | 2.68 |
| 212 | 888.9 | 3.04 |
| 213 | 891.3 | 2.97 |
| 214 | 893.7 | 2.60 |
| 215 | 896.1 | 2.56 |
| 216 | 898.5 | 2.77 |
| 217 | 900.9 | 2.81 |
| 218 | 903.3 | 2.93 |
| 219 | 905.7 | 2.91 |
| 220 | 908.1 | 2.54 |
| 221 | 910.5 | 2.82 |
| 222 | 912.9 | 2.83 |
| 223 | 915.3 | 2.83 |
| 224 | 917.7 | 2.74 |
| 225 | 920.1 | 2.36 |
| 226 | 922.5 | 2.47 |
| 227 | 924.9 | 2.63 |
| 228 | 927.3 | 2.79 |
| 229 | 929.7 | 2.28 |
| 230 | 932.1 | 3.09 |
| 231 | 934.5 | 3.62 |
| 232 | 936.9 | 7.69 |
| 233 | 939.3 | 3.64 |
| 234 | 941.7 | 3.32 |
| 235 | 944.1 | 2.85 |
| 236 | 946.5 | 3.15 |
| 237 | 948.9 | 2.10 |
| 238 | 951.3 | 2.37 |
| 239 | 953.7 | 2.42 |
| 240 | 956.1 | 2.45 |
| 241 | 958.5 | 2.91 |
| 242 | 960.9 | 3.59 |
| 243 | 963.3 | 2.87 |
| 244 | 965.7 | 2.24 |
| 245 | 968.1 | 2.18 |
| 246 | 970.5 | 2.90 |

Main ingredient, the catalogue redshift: 0.428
